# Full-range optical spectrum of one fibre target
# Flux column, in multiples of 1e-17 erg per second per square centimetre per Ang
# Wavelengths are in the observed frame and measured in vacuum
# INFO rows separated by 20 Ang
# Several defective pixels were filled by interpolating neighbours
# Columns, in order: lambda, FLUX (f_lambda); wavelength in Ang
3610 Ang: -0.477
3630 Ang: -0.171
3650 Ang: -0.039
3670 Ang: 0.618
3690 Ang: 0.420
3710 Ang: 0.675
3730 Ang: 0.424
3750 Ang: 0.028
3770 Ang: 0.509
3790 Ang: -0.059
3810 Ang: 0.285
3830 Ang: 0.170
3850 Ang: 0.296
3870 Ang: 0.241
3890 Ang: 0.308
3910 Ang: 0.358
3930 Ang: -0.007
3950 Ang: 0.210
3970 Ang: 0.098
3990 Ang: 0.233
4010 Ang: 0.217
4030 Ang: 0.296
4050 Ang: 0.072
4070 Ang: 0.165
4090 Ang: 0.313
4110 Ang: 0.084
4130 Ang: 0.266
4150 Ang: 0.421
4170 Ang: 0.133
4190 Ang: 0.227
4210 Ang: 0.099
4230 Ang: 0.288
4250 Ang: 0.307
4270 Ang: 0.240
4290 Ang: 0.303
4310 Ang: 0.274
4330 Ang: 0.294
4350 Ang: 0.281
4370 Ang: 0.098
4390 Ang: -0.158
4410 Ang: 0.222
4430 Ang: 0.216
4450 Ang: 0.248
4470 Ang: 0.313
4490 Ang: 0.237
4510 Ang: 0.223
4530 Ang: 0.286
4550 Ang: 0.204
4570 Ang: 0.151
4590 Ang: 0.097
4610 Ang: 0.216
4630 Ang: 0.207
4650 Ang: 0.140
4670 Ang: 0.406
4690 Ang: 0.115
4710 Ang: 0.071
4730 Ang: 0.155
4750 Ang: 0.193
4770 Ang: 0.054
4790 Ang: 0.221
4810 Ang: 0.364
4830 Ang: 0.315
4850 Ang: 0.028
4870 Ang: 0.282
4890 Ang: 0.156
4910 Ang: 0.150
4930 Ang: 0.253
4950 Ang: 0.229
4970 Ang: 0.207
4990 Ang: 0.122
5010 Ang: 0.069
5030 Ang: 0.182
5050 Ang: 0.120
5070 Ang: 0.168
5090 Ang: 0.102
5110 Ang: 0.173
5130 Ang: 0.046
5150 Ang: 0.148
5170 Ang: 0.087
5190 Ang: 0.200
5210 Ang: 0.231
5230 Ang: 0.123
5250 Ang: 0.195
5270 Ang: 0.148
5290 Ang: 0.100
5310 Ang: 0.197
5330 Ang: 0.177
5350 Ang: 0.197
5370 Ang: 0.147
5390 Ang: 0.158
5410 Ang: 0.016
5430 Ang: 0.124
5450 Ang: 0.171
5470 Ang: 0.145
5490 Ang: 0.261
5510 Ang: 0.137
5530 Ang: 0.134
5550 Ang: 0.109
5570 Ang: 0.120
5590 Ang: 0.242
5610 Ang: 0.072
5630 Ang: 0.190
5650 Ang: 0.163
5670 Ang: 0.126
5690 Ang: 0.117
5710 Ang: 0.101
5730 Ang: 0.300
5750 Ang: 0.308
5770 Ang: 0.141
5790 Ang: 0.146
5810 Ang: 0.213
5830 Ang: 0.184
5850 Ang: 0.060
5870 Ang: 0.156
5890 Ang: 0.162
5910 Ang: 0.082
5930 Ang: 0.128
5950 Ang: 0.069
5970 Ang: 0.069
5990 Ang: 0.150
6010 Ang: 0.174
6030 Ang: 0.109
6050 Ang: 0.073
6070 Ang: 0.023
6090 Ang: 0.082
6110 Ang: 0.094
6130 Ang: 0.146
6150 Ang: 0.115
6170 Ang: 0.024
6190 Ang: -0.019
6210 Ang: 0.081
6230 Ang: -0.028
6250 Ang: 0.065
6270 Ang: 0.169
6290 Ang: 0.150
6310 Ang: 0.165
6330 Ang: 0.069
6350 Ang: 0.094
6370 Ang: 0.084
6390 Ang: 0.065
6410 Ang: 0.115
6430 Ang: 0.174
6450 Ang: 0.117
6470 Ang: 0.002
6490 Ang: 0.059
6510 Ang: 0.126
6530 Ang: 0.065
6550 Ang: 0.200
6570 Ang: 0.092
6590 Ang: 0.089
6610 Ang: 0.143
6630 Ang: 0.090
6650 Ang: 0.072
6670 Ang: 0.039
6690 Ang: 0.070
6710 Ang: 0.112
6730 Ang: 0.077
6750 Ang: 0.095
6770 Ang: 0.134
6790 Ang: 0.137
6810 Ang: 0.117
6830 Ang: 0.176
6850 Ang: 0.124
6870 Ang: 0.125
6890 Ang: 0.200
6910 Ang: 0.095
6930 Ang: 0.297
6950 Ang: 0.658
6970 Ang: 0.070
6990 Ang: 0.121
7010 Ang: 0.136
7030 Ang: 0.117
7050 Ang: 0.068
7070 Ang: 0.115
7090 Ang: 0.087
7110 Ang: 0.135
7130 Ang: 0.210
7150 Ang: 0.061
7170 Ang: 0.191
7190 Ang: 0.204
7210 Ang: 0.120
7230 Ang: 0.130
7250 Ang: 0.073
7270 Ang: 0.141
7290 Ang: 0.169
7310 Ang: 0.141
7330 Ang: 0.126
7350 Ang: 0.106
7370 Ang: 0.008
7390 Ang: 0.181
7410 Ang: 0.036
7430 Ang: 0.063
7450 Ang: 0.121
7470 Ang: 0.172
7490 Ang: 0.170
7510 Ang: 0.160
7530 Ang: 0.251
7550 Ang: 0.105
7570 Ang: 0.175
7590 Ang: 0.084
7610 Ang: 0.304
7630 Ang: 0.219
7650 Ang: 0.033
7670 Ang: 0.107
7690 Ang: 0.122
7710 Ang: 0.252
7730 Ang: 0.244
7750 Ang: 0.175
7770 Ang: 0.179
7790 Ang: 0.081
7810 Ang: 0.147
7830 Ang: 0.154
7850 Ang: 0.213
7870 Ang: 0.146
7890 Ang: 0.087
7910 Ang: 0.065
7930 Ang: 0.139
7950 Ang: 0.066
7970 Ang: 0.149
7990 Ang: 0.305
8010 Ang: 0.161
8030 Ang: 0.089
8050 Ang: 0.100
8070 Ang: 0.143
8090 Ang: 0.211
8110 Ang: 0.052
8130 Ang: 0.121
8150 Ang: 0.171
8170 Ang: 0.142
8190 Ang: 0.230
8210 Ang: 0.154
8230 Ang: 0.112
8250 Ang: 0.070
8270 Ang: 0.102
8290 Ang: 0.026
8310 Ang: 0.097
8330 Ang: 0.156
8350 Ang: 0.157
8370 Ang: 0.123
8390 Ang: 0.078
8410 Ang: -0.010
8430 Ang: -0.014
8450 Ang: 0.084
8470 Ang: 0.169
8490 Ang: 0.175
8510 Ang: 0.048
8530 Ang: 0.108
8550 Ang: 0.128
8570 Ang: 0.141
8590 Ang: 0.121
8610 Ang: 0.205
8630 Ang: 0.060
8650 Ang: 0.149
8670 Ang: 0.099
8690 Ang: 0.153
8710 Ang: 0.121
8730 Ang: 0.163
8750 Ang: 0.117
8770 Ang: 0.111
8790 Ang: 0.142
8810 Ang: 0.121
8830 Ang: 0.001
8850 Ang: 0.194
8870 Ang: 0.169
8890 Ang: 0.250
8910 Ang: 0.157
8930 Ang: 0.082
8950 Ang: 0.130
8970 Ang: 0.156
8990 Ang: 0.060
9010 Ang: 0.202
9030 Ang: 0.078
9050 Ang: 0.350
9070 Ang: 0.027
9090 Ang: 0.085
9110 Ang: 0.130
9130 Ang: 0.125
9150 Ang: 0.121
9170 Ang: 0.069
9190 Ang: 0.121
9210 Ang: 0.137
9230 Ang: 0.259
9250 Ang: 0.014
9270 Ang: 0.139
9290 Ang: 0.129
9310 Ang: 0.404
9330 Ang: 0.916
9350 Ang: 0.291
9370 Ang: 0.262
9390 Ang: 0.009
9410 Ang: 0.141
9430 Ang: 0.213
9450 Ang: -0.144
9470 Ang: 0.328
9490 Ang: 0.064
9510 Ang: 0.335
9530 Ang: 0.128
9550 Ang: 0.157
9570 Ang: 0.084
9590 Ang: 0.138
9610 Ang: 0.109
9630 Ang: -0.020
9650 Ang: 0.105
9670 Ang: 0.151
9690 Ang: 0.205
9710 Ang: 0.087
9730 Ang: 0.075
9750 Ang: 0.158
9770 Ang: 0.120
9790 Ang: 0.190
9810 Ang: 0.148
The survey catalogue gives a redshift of 0.86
